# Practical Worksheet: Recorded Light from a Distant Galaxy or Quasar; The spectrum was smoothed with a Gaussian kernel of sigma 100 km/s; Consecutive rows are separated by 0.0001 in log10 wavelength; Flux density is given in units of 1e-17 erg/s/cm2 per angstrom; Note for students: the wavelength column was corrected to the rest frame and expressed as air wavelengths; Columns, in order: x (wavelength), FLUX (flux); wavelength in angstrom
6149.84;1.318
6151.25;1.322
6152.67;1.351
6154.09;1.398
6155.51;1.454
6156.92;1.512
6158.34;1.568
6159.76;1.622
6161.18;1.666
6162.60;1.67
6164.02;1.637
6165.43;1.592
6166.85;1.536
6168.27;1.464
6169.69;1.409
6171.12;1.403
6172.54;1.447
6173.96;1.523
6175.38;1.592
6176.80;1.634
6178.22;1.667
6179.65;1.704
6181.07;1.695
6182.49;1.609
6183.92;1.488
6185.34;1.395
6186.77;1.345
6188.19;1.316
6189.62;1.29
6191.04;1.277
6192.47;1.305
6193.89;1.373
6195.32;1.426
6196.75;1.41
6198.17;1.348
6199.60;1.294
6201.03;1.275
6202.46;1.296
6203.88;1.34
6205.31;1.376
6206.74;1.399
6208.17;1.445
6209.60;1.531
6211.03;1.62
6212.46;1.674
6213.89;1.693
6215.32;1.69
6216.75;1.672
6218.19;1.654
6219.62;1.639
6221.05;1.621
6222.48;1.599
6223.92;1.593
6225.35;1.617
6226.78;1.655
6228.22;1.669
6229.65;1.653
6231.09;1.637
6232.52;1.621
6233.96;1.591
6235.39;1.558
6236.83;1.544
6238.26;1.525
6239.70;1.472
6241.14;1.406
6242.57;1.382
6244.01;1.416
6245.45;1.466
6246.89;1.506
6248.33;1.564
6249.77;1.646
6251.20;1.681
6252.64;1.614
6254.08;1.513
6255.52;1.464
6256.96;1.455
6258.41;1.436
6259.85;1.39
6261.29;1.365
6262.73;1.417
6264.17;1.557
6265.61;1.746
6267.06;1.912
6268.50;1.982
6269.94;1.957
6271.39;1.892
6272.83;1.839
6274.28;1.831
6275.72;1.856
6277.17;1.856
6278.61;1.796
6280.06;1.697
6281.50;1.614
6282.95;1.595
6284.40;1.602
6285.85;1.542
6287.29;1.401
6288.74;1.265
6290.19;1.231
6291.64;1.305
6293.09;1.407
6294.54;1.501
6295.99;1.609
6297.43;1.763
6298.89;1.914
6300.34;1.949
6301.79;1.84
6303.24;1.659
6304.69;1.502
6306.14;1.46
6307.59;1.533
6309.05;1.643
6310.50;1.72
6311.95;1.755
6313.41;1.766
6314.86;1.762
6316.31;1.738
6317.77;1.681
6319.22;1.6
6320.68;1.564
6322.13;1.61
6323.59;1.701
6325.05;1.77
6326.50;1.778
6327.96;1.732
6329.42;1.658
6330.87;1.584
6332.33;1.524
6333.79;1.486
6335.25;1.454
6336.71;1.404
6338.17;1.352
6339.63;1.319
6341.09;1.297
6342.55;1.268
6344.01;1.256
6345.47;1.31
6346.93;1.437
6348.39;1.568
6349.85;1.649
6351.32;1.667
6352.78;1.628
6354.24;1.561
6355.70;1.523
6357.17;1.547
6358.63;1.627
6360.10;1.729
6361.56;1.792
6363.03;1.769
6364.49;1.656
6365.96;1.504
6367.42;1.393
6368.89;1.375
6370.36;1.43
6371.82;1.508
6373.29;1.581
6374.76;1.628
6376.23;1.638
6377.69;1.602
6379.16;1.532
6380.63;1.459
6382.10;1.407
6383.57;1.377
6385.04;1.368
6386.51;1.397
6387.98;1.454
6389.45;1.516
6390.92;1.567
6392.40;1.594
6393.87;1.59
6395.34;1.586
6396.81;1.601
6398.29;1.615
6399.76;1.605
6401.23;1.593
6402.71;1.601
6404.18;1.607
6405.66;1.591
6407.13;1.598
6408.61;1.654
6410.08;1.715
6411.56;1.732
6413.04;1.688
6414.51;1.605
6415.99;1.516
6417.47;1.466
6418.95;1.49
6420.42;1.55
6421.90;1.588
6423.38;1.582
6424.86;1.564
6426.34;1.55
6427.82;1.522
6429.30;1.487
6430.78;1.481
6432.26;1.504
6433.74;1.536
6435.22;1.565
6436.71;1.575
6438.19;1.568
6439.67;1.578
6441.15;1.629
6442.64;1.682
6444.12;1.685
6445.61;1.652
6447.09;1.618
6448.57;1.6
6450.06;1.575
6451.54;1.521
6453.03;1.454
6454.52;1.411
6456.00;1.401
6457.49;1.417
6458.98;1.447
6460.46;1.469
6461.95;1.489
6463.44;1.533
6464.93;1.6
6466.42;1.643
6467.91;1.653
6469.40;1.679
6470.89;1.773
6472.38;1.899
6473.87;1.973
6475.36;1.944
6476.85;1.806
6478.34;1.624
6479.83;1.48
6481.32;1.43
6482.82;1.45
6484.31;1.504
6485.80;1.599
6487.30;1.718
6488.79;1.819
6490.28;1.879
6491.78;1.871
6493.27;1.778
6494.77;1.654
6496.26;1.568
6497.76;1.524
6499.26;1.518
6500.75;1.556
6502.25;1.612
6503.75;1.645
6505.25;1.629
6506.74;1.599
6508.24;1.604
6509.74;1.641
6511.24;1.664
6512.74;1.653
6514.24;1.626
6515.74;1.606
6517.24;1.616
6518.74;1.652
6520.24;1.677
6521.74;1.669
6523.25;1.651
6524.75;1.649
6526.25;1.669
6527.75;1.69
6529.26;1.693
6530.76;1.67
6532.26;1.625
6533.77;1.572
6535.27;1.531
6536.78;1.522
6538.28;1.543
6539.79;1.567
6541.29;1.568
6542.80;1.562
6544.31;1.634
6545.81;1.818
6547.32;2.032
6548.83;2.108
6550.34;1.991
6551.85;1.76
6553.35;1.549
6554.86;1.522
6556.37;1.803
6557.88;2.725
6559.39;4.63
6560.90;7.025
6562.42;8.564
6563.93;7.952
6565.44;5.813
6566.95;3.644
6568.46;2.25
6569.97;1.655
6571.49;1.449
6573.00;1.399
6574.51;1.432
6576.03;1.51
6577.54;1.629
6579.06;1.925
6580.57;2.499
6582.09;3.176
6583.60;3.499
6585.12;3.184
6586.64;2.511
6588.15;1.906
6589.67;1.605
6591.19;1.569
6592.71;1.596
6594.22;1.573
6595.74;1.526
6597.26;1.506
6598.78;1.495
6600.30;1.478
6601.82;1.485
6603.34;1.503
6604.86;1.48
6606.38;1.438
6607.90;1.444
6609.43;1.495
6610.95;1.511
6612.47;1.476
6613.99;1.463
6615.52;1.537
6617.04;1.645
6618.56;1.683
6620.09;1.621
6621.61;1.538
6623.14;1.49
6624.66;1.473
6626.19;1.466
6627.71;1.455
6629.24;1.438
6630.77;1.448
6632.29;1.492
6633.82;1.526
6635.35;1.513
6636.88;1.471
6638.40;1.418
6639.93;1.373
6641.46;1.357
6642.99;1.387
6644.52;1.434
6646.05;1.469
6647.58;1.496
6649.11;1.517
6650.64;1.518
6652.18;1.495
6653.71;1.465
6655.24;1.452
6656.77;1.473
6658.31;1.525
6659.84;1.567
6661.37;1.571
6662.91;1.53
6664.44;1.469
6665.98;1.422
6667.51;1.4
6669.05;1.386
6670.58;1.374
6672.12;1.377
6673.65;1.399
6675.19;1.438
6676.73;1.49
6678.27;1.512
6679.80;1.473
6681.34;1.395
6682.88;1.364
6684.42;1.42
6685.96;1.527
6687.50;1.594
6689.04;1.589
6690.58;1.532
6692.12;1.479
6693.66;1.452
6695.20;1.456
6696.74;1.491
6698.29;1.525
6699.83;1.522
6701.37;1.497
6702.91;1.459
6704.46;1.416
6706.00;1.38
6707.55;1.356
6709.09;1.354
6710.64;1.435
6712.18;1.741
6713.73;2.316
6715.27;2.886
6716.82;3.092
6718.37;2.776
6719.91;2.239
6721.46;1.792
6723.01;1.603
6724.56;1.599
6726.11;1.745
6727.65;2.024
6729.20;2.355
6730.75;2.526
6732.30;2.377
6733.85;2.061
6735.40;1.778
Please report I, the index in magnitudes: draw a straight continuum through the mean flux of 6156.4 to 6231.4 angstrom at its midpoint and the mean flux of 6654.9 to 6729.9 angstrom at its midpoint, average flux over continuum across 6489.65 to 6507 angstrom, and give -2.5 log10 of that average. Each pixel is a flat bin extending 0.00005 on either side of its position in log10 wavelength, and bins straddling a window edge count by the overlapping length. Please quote -0.040 mag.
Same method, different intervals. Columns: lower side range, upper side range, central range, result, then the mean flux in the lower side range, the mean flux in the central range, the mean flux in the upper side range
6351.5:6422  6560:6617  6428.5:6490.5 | 0.17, 1.57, 1.6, 2.43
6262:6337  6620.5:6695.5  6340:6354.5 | 0.12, 1.65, 1.46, 1.47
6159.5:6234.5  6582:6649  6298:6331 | -0.09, 1.52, 1.69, 1.63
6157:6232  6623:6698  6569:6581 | -0.14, 1.52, 1.68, 1.47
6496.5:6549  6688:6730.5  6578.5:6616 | -0.09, 1.64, 1.84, 1.79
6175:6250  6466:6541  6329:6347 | 0.12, 1.51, 1.41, 1.65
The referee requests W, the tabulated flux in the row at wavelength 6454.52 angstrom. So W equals 1.411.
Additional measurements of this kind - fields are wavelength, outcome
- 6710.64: 1.435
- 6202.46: 1.296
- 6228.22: 1.669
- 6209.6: 1.531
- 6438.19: 1.568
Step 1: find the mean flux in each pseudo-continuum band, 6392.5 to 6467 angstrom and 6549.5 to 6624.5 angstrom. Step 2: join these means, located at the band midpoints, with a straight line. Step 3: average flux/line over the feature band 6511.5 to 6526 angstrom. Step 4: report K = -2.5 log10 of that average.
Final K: 0.21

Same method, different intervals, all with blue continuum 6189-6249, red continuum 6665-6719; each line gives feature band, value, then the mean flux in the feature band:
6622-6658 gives 0.093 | 1.46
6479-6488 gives 0.022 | 1.53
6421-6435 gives 0.009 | 1.54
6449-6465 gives 0.054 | 1.48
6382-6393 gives 0.057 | 1.46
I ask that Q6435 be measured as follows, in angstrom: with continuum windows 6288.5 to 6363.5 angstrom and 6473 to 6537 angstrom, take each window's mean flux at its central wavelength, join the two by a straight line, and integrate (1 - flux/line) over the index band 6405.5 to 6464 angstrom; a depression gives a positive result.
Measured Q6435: 2.4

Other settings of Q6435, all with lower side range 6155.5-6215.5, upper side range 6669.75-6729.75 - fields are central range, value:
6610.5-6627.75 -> 1.19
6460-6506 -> -1.72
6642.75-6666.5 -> 2.44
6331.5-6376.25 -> 1.13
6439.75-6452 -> -0.29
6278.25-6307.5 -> -1.00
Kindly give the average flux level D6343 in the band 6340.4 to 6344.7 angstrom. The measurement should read 1.27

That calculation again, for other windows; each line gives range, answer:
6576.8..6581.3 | 2.02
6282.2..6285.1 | 1.59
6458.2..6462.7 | 1.47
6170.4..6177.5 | 1.52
